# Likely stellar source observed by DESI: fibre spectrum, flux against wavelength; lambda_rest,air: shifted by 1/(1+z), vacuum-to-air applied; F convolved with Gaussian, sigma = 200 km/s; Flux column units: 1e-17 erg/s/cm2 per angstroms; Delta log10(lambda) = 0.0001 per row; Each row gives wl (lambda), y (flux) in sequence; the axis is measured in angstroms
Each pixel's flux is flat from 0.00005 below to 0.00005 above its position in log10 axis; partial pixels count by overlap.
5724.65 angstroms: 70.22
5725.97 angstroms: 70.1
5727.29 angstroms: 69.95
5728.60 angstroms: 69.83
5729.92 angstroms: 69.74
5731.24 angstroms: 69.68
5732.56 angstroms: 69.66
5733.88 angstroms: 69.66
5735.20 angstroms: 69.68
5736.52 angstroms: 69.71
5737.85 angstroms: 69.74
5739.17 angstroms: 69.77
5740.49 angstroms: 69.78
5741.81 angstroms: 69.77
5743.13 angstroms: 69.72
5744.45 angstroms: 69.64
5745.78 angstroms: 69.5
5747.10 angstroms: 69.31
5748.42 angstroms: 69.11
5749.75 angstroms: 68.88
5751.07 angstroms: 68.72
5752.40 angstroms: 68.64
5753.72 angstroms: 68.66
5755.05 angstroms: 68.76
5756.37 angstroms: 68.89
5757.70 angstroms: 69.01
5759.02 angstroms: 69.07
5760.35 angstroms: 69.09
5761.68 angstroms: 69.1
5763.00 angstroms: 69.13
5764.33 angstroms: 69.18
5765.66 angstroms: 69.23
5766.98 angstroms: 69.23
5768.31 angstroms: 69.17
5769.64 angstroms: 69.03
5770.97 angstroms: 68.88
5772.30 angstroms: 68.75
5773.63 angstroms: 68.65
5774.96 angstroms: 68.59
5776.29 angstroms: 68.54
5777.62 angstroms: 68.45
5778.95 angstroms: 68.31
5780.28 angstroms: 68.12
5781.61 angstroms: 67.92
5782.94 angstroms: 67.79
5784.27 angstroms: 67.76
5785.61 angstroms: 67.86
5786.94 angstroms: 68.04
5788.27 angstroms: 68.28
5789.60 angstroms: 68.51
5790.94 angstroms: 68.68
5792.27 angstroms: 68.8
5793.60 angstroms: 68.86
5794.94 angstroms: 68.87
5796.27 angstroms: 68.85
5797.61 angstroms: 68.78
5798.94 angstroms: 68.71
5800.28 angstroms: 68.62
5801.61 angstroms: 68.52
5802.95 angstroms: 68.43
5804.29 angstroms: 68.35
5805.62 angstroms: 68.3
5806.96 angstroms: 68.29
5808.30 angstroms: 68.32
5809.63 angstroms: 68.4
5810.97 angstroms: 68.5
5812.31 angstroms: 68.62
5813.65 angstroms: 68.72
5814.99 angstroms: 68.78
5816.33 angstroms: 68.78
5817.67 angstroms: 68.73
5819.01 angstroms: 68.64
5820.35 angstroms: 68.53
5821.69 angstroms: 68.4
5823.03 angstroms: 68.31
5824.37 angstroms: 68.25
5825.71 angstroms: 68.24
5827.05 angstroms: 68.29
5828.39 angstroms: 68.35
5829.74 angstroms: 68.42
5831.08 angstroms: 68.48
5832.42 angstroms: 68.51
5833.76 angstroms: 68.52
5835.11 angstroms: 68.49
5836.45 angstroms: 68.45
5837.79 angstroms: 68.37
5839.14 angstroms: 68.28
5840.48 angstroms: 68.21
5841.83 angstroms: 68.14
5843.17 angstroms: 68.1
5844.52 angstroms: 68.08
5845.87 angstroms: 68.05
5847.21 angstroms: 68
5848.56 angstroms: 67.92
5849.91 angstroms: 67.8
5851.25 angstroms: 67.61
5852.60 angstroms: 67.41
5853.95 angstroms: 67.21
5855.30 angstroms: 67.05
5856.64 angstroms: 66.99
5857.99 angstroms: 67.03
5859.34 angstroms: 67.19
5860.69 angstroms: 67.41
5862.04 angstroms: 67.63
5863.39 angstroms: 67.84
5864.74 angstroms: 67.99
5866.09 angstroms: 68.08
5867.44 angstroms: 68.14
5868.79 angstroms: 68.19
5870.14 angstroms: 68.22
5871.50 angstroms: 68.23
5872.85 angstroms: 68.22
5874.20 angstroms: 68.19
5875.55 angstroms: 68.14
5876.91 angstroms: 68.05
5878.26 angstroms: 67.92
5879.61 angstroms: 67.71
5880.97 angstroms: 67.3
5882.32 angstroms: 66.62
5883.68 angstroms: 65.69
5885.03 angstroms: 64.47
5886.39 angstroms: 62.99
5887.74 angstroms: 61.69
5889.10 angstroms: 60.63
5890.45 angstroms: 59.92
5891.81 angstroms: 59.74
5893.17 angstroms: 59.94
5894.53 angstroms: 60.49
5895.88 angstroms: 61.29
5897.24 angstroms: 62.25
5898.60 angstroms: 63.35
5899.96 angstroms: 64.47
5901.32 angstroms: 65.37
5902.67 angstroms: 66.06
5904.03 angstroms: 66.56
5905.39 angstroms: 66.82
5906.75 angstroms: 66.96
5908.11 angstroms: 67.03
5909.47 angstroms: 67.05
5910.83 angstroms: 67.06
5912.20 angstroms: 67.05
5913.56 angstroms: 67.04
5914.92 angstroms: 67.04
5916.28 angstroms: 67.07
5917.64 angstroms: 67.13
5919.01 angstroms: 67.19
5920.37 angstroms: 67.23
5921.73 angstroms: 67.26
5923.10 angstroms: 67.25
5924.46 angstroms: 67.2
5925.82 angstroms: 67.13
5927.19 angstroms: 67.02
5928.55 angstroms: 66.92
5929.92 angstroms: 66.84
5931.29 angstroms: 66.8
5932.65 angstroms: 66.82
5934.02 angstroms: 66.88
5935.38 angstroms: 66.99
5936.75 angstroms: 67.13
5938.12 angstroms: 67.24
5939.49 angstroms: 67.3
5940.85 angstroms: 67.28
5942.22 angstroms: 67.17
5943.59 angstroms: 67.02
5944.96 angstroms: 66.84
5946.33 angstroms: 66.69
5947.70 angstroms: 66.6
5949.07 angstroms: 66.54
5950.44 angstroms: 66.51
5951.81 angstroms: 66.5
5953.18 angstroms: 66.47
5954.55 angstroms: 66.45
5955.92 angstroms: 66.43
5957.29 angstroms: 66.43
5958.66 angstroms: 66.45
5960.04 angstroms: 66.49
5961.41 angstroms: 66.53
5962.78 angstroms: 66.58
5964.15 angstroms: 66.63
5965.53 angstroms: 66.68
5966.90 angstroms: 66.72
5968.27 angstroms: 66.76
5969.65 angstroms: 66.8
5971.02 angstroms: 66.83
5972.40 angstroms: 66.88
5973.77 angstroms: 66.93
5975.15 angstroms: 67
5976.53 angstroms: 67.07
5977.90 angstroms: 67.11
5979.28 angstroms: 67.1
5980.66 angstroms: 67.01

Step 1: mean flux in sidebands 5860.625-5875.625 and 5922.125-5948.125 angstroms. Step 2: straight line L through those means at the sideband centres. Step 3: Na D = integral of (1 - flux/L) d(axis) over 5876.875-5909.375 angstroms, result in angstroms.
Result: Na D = 1.62 angstroms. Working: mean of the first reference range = 68.1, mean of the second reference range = 67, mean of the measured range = 64.3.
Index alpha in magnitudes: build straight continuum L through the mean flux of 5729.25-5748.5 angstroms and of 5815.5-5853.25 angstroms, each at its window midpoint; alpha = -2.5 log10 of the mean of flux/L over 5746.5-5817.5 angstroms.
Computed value 0.01 mag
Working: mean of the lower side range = 69.6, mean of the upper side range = 68.3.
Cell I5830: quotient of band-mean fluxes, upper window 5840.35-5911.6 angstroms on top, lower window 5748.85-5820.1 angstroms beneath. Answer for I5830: 0.96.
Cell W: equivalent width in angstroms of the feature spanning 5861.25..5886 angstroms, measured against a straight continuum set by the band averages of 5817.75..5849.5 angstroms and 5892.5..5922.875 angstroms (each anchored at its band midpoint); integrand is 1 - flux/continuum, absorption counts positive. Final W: -0.3 angstroms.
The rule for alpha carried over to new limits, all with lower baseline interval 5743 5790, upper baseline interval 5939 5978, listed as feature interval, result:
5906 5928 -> 0.001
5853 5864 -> 0.008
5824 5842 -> -0.005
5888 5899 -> 0.111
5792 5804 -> -0.004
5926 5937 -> 0.002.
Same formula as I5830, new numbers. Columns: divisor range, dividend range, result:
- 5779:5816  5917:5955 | 0.98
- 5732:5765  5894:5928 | 0.95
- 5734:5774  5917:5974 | 0.97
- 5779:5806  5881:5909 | 0.93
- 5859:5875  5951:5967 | 0.98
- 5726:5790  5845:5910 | 0.96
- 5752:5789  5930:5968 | 0.97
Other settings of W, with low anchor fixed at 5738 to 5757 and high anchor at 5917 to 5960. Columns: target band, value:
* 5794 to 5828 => 0.0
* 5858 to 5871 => 0.0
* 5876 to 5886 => 0.1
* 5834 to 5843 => 0.0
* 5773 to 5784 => 0.1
